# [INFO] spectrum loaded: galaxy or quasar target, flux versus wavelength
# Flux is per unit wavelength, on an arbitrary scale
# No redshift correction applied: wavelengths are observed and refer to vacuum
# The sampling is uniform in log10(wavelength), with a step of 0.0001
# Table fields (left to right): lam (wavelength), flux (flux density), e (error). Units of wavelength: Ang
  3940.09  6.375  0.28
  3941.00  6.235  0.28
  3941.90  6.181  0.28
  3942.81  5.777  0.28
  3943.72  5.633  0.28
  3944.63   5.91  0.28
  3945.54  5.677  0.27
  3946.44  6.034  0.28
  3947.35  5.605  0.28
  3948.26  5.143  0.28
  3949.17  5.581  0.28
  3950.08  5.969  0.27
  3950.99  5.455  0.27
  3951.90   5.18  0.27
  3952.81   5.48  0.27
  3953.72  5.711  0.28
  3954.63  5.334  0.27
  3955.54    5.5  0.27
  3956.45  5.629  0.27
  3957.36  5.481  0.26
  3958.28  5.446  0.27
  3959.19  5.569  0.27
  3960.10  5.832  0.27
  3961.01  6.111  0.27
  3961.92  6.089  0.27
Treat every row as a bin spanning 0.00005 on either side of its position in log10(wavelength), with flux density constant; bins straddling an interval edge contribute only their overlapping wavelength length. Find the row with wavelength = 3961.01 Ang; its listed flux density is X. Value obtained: 6.111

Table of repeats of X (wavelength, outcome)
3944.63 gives 5.91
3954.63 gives 5.334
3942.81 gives 5.777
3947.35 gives 5.605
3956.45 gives 5.629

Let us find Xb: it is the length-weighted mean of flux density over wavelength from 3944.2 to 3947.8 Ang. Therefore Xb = 5.82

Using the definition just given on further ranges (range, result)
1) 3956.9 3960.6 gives 5.59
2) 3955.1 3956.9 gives 5.57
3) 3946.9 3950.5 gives 5.57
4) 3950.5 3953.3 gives 5.38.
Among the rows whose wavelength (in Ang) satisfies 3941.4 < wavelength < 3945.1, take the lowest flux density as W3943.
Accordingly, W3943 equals 5.633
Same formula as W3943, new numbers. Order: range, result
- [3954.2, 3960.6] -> 5.334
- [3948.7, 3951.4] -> 5.455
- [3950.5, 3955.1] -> 5.18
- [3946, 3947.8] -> 5.605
